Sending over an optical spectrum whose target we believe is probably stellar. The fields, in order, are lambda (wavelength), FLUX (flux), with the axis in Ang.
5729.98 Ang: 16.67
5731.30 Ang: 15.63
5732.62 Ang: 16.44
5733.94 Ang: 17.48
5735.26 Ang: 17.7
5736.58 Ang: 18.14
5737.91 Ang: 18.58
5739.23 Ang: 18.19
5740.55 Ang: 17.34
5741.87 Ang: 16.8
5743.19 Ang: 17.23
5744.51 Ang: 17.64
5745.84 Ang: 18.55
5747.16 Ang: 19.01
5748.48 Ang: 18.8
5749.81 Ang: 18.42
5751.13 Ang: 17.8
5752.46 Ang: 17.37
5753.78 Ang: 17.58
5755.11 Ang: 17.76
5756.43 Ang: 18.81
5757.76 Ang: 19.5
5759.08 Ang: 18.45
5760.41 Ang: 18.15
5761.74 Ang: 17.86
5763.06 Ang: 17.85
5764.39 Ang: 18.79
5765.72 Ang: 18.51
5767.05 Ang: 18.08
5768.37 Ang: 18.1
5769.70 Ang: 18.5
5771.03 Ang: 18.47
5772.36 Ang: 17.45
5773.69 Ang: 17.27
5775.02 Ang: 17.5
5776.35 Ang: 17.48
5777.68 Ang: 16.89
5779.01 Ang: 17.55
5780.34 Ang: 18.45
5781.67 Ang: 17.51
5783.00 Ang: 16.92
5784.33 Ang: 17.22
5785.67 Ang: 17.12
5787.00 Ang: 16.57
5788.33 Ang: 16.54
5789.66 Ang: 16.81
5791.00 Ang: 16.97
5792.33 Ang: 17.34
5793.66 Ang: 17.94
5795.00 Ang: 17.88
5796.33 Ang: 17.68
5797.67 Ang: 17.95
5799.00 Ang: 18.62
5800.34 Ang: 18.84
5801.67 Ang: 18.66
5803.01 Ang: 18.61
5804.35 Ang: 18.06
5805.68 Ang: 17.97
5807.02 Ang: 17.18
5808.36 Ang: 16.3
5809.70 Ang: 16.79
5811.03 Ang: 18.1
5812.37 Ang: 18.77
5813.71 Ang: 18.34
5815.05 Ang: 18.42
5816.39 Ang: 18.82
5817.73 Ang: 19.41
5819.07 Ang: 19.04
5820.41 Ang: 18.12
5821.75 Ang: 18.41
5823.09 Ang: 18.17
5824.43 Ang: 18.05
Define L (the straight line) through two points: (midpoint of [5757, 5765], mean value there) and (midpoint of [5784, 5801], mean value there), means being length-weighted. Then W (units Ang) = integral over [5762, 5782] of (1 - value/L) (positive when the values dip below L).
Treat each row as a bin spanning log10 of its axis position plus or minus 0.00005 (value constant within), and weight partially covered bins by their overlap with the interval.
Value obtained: 0.2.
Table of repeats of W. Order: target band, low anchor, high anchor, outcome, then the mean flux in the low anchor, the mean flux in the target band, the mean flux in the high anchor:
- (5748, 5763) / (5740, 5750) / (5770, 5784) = -0.3 Ang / 18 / 18.2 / 17.6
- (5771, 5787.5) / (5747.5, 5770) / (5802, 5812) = 0.6 Ang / 18.3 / 17.4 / 17.6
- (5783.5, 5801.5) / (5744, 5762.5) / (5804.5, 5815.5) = 0.4 Ang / 18.3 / 17.5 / 17.7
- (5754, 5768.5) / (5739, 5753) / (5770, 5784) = -0.5 Ang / 17.9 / 18.3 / 17.6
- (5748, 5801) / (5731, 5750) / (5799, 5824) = 0.4 Ang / 17.7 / 17.8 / 18.2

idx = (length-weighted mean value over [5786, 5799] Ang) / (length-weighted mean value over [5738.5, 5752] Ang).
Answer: 0.97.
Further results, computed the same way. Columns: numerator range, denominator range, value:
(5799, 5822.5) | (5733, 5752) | 1.02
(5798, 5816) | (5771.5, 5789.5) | 1.05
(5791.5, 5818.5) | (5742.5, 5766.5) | 0.99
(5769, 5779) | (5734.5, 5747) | 0.99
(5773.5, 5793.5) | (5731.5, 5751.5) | 0.97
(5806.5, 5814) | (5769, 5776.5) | 0.99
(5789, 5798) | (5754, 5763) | 0.95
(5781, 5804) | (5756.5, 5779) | 0.97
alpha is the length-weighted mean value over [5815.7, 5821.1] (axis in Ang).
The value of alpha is 18.8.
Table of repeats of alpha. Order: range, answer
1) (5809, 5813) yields 17.9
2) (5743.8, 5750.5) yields 18.5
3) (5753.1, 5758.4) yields 18.4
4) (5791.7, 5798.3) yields 17.8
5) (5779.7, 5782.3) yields 18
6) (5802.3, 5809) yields 17.6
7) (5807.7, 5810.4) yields 16.6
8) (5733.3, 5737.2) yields 17.8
